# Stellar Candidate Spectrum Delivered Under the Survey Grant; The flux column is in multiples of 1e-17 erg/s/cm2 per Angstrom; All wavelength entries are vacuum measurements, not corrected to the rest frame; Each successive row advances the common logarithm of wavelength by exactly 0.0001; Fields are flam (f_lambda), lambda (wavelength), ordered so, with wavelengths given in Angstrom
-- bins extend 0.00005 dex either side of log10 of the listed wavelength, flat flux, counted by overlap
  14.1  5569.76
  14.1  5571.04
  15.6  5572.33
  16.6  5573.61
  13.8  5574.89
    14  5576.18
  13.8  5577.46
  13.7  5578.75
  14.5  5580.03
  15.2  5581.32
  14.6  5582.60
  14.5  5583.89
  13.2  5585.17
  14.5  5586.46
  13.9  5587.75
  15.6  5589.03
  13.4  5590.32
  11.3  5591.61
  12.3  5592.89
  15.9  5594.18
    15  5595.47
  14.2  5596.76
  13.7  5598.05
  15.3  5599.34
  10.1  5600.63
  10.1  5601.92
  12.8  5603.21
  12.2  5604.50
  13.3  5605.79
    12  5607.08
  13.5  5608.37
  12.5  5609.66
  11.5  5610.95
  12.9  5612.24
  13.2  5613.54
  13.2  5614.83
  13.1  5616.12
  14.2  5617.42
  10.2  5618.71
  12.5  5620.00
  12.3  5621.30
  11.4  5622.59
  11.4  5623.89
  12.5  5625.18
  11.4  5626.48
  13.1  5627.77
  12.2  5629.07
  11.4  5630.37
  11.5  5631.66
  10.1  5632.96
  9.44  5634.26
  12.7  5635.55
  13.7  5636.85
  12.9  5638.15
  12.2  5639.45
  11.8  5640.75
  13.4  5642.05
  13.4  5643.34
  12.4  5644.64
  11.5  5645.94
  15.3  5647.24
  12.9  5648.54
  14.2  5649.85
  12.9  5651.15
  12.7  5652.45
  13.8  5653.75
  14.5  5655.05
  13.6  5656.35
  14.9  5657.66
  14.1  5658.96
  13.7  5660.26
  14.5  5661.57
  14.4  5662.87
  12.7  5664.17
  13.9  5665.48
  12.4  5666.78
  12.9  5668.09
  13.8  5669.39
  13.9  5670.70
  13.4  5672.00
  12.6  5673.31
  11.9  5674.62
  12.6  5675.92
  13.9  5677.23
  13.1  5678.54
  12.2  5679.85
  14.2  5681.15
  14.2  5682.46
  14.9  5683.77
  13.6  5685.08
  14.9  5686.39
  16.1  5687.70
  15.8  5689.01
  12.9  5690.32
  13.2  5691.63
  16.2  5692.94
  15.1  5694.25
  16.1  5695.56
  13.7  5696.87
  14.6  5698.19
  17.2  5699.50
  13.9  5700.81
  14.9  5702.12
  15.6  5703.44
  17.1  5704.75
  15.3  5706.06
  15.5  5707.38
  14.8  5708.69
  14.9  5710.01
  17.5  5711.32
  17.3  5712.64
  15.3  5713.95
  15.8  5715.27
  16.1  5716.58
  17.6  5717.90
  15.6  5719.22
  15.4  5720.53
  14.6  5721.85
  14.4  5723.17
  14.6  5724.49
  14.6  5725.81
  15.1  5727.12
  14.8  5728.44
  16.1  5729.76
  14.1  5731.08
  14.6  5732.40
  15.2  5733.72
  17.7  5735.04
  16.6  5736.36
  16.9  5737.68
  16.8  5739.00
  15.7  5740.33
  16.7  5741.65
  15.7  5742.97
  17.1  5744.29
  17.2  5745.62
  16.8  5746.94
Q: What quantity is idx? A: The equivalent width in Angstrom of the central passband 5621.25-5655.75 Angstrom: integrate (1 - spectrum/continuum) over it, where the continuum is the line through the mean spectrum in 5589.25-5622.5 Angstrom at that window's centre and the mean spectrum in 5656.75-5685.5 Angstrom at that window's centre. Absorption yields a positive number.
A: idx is 1.8 Angstrom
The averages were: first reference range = 12.8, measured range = 12.5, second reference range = 13.5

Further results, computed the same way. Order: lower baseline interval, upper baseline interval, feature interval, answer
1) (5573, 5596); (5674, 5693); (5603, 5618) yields 1.34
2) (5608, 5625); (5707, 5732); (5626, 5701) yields 2.03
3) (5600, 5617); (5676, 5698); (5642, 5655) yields 0.07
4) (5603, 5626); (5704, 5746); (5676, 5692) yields 0.59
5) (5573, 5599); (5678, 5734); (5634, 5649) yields 1.94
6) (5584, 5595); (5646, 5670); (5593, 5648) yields 4.81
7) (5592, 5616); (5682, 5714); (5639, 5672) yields 1.79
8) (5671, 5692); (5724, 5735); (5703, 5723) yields -1.73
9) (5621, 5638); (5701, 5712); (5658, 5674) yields 0.06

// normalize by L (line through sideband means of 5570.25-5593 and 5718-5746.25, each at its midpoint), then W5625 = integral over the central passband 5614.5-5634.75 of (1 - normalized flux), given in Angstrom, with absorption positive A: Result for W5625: 3.8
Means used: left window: 14.2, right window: 15.7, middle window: 11.9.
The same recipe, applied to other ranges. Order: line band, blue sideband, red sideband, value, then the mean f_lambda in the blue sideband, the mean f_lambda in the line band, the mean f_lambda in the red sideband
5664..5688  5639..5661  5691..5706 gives 1.5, 13.4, 13.5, 15.2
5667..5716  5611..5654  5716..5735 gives -1.2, 12.5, 14.6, 15.3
